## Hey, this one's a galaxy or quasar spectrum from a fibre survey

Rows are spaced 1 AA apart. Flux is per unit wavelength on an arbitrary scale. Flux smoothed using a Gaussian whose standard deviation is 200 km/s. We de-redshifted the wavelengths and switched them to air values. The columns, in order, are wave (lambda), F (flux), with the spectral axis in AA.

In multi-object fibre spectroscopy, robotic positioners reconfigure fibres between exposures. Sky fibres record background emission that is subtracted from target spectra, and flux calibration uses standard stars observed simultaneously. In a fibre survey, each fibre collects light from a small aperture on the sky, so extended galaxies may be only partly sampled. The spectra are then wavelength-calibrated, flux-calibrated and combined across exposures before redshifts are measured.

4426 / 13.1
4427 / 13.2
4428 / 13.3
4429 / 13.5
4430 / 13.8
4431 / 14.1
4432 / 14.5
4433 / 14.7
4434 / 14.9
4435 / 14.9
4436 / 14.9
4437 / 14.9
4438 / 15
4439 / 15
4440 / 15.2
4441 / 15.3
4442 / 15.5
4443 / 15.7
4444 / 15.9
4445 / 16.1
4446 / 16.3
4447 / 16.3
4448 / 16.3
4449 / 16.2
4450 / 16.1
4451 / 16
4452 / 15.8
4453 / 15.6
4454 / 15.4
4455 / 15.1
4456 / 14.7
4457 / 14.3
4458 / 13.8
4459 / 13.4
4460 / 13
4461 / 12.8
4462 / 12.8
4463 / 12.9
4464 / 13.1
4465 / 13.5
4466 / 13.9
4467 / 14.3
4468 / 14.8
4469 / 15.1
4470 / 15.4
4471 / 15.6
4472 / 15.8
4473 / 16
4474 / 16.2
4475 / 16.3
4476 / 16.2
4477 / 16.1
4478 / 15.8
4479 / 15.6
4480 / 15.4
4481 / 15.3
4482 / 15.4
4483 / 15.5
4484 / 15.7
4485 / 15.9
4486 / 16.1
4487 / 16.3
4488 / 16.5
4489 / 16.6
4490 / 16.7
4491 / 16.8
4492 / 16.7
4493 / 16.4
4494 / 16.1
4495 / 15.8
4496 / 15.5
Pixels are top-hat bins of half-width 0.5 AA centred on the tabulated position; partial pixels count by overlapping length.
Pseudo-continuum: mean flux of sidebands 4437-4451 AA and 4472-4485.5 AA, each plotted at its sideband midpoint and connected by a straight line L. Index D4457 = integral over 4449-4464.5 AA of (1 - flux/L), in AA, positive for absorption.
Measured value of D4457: 1.4 AA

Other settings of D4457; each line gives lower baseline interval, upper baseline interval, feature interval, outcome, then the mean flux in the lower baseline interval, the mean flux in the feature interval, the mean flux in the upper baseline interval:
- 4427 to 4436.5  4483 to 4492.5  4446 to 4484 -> 1.0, 14.2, 15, 16.3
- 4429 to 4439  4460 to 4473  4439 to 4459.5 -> -1.5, 14.6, 15.4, 14.2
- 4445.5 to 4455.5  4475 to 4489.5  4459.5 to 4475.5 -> 1.4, 15.9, 14.5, 15.9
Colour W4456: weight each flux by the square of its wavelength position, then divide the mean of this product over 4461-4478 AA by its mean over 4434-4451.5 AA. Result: 0.96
